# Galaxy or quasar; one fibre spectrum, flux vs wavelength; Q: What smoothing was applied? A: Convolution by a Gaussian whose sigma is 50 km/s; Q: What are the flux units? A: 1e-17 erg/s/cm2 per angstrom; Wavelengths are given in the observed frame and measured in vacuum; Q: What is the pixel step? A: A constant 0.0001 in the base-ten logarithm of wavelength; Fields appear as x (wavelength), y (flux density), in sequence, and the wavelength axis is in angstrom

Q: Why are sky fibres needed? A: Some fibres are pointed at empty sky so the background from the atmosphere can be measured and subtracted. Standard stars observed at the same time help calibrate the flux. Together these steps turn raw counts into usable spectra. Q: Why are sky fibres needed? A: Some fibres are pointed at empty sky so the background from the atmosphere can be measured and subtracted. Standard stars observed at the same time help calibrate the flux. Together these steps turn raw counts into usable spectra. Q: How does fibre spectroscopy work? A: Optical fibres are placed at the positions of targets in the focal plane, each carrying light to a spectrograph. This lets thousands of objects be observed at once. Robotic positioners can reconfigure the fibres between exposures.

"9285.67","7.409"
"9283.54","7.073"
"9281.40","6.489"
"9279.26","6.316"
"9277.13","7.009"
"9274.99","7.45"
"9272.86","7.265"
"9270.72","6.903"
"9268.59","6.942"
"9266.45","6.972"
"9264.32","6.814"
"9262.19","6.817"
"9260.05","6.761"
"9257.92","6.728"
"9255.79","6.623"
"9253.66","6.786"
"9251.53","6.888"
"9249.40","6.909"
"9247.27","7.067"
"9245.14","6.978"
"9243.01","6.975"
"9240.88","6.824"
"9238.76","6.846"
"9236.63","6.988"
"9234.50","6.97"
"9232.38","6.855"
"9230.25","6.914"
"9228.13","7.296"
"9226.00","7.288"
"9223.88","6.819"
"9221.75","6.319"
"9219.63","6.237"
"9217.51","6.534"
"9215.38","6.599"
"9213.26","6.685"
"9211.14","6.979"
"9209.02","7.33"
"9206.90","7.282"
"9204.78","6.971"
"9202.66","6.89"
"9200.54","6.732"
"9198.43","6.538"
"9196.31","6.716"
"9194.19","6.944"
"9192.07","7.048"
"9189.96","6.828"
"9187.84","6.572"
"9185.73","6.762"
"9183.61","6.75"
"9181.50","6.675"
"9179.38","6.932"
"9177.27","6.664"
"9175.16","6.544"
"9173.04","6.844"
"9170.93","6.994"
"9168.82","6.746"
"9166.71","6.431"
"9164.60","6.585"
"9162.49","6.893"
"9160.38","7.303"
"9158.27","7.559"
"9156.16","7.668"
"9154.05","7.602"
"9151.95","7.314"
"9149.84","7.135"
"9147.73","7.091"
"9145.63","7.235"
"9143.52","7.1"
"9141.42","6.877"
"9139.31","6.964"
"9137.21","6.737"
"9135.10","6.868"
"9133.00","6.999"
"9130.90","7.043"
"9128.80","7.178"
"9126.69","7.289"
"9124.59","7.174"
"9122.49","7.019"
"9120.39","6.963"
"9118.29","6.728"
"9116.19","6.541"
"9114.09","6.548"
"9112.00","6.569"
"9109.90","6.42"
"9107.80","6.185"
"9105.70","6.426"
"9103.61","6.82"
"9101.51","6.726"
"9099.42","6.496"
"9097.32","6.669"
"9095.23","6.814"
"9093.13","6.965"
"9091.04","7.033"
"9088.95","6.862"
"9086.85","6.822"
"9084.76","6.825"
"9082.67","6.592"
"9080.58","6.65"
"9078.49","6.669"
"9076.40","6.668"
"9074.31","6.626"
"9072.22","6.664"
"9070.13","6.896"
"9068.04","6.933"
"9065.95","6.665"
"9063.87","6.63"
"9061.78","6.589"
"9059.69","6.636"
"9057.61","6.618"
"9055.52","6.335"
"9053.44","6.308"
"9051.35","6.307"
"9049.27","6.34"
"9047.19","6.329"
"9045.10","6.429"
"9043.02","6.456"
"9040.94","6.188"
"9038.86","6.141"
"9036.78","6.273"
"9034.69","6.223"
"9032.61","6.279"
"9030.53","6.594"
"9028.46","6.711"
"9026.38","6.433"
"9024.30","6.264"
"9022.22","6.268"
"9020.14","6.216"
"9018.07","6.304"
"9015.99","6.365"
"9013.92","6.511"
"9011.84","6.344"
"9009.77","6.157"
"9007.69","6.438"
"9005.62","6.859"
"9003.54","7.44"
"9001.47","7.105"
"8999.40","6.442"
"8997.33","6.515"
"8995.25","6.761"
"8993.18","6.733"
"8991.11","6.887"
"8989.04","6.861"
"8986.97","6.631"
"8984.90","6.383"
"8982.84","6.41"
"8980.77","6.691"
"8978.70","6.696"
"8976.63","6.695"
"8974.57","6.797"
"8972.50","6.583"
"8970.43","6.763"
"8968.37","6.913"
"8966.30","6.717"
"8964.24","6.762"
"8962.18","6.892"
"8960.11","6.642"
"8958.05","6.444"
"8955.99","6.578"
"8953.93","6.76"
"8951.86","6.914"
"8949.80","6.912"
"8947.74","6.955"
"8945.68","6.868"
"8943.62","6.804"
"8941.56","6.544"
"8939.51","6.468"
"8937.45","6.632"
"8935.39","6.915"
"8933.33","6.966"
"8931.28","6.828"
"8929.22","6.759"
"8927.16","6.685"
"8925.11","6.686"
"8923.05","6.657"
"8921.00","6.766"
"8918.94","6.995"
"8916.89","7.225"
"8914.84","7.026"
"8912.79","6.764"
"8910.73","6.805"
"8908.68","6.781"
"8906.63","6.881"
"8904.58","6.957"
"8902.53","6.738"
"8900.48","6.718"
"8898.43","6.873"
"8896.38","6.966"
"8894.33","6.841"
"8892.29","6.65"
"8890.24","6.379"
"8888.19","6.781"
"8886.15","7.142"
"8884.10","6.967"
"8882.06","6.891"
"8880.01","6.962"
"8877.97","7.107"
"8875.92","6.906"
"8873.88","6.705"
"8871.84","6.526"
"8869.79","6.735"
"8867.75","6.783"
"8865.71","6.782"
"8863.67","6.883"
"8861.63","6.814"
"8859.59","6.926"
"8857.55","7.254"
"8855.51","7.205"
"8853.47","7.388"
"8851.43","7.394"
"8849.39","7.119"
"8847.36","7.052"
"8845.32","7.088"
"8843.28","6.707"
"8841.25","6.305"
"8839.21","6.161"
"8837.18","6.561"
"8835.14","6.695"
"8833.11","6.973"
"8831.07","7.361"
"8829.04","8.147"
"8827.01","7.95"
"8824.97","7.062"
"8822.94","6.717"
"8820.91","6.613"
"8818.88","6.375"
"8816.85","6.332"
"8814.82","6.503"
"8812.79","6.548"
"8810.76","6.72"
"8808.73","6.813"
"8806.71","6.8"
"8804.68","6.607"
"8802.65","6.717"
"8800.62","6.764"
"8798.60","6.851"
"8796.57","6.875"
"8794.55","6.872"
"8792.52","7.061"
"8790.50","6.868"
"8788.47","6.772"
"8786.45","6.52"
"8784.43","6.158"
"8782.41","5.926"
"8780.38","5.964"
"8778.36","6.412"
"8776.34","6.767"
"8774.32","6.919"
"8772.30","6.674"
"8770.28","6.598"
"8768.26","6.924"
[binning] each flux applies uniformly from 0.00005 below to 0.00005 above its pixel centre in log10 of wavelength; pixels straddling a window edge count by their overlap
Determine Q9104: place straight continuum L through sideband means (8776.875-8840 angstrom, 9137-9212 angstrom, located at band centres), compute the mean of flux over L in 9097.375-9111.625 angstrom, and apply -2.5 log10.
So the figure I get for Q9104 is 0.06 mag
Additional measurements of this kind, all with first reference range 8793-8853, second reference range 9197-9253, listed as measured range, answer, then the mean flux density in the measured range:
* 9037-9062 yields 0.08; 6.38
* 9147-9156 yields -0.07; 7.33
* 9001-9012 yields 0.02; 6.73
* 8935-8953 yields 0.01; 6.77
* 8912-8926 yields 0.00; 6.88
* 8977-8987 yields 0.05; 6.56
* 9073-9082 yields 0.03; 6.65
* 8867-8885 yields 0.00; 6.84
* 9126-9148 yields -0.02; 7.03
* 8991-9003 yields 0.02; 6.76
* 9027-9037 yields 0.07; 6.43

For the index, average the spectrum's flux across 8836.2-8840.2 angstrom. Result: 6.37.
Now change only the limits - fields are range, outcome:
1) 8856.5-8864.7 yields 6.97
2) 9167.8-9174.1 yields 6.86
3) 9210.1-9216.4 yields 6.76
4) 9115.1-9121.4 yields 6.74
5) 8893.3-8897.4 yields 6.91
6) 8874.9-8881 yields 6.99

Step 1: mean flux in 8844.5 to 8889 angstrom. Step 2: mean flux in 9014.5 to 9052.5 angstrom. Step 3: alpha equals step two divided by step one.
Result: 0.91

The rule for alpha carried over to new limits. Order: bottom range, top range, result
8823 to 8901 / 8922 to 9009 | 0.97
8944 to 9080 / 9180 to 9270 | 1.04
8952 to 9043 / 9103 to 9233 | 1.05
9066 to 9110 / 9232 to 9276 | 1.03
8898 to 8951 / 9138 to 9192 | 1.02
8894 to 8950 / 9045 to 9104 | 0.98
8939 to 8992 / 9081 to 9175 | 1.03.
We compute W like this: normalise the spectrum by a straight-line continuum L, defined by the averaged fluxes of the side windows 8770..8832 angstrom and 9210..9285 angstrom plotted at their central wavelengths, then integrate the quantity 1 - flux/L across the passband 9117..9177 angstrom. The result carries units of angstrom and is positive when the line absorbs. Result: -1.7 angstrom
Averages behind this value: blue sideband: 6.75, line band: 7.02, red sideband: 6.86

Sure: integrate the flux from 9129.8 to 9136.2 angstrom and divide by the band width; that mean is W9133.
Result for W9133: 6.97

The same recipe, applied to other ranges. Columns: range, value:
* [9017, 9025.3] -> 6.26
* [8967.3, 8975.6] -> 6.76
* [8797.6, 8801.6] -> 6.82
